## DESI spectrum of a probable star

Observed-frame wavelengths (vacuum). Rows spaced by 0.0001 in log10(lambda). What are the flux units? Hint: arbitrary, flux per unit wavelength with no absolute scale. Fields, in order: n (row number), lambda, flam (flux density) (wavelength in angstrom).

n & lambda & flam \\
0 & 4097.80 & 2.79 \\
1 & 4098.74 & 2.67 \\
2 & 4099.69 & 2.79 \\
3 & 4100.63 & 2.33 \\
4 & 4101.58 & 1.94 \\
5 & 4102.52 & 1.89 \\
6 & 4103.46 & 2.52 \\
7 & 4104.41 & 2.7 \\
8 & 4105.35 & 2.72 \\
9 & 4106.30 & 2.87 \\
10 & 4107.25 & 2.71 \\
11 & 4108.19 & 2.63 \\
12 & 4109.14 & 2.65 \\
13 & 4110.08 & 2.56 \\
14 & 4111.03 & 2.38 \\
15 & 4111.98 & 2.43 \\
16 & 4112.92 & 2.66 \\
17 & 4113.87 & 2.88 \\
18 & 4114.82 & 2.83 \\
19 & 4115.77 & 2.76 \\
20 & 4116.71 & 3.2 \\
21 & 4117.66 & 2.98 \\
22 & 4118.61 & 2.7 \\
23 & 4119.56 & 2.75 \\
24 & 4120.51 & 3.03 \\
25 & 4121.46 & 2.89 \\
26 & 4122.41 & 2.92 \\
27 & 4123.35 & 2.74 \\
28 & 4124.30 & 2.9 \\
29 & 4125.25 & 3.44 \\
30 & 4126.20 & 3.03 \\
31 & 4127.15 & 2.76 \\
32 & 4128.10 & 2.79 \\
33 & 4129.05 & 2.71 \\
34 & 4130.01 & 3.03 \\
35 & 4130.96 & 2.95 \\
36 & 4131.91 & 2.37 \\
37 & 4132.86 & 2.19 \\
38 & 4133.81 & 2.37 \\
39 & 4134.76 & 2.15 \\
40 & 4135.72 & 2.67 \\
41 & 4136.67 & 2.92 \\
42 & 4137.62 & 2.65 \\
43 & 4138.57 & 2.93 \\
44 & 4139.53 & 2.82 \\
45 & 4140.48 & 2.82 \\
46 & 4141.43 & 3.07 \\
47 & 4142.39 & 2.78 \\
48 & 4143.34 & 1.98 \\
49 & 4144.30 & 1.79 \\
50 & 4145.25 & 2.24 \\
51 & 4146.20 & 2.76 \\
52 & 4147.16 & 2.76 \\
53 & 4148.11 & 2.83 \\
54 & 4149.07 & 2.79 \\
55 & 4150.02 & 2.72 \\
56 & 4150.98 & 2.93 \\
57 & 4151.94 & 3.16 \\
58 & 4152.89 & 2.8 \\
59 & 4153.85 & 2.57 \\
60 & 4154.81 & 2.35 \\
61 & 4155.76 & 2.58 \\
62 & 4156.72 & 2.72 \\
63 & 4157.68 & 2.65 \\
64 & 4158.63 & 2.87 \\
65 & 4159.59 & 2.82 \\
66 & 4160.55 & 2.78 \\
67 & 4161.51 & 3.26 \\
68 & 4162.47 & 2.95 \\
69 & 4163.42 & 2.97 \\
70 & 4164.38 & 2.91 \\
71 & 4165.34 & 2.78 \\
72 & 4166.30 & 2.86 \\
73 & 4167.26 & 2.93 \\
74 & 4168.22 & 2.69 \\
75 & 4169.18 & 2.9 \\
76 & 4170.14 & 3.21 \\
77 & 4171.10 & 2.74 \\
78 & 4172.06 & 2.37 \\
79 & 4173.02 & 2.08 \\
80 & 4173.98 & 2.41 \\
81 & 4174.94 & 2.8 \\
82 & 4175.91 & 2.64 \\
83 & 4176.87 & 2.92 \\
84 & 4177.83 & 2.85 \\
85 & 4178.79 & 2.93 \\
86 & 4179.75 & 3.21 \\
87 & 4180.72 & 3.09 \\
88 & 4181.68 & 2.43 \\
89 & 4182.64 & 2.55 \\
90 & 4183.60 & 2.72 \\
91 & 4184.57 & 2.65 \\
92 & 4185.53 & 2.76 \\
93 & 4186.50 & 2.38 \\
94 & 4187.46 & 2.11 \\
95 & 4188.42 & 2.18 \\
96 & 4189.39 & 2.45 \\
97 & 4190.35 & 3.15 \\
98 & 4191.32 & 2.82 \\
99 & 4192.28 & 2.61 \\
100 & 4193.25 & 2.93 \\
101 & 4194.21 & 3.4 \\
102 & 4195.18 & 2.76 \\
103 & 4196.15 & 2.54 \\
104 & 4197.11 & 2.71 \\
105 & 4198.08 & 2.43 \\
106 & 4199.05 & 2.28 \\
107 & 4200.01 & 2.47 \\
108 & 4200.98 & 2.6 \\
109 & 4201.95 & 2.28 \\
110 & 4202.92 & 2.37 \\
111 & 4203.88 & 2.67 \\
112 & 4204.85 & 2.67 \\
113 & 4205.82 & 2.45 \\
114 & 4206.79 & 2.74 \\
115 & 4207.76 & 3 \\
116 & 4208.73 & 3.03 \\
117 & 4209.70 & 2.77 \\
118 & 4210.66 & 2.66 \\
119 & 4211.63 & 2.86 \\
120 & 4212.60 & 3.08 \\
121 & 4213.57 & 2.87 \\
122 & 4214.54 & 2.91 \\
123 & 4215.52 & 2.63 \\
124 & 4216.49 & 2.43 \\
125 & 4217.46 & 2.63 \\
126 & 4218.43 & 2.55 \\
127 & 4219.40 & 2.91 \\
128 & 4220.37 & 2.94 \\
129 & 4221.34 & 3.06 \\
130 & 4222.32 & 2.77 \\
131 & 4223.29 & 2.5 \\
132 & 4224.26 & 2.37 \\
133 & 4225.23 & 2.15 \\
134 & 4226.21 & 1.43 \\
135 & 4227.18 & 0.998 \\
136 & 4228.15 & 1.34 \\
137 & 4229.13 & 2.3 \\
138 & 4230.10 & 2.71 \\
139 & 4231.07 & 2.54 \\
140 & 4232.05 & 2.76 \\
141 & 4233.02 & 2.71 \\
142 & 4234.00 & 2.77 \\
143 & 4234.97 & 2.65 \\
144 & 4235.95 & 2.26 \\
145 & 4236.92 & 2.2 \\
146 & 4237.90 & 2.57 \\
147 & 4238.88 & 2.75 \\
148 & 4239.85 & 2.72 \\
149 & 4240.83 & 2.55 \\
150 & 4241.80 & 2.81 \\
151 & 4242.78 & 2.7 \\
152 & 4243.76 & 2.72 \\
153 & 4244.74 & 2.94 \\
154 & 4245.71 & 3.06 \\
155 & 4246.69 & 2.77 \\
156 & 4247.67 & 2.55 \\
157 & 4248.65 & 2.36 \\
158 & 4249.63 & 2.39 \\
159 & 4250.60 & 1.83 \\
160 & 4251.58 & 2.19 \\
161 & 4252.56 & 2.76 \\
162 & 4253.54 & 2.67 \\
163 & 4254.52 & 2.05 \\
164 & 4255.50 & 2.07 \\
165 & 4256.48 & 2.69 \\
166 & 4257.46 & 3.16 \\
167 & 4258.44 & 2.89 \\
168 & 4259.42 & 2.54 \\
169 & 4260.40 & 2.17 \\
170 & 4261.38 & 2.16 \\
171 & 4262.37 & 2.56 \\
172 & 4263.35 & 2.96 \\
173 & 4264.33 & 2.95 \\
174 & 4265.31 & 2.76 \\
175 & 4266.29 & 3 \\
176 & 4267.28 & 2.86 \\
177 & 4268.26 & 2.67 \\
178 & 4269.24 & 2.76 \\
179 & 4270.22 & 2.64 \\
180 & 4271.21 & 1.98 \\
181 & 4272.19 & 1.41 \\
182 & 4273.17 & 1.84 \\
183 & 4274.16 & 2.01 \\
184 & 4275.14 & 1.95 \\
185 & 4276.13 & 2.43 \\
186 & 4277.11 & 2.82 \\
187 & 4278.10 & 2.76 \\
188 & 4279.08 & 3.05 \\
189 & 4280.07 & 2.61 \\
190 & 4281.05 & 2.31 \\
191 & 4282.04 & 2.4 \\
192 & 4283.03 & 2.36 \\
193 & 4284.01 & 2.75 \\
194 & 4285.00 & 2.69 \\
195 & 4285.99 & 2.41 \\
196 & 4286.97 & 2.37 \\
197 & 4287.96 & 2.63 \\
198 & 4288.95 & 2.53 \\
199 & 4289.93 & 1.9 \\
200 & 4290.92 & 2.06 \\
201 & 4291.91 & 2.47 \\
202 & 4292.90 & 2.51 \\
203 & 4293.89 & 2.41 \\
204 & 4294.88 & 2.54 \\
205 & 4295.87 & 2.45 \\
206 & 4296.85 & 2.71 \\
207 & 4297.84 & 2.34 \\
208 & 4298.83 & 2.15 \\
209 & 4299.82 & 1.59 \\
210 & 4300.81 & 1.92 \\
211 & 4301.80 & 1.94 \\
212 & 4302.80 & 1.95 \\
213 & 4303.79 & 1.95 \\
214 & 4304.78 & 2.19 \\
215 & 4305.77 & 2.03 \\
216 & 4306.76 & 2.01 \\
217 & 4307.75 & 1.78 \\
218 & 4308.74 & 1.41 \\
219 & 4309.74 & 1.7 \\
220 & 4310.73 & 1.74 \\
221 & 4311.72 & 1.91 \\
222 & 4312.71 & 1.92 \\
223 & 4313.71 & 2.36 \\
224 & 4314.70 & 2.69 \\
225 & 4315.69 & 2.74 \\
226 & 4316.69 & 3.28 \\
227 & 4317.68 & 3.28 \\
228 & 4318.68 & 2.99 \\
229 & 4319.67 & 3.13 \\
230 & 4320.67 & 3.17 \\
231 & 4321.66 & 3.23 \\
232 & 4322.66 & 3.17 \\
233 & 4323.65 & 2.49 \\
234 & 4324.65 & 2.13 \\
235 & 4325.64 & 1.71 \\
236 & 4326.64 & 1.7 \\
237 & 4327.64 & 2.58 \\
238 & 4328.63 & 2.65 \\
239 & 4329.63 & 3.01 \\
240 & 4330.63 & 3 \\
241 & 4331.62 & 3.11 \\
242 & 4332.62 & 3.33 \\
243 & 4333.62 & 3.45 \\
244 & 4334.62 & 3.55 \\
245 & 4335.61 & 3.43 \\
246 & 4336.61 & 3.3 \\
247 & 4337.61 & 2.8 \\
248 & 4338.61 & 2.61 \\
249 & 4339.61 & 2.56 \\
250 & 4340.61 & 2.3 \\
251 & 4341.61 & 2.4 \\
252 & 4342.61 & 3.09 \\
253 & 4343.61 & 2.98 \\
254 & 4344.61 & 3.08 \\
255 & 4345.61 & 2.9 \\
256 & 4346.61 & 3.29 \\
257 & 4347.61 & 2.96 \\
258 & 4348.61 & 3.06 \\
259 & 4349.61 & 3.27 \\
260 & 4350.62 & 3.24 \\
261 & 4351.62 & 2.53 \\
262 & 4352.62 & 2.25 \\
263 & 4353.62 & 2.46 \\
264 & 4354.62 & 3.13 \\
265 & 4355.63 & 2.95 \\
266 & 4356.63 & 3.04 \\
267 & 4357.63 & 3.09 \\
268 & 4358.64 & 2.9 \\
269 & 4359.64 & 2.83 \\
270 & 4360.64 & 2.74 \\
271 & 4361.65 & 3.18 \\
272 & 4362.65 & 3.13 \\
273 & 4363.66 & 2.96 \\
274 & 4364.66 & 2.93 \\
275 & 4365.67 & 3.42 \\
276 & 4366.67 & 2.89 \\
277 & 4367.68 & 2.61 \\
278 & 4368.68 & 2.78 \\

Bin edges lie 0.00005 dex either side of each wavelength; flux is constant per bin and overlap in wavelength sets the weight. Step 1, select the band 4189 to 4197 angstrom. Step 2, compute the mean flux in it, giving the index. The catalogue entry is 2.83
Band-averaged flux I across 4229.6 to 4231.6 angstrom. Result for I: 2.63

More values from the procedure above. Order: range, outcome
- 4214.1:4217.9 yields 2.64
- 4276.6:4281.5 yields 2.72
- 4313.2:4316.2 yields 2.59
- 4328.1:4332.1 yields 2.94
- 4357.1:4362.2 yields 2.95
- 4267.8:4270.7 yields 2.7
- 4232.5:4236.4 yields 2.6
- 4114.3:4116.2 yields 2.79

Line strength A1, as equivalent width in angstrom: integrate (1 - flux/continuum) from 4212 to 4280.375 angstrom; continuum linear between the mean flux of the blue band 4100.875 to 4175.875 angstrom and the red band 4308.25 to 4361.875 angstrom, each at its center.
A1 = 5.54 angstrom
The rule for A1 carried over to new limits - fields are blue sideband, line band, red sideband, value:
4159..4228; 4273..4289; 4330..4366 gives 2.1 angstrom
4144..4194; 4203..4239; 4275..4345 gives 1.3 angstrom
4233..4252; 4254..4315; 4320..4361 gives 8.1 angstrom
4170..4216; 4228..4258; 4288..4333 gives 0.2 angstrom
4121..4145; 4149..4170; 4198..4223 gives -1.0 angstrom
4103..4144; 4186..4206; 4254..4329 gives 0.1 angstrom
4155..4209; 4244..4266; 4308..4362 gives 1.3 angstrom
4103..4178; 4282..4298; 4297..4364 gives 1.3 angstrom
